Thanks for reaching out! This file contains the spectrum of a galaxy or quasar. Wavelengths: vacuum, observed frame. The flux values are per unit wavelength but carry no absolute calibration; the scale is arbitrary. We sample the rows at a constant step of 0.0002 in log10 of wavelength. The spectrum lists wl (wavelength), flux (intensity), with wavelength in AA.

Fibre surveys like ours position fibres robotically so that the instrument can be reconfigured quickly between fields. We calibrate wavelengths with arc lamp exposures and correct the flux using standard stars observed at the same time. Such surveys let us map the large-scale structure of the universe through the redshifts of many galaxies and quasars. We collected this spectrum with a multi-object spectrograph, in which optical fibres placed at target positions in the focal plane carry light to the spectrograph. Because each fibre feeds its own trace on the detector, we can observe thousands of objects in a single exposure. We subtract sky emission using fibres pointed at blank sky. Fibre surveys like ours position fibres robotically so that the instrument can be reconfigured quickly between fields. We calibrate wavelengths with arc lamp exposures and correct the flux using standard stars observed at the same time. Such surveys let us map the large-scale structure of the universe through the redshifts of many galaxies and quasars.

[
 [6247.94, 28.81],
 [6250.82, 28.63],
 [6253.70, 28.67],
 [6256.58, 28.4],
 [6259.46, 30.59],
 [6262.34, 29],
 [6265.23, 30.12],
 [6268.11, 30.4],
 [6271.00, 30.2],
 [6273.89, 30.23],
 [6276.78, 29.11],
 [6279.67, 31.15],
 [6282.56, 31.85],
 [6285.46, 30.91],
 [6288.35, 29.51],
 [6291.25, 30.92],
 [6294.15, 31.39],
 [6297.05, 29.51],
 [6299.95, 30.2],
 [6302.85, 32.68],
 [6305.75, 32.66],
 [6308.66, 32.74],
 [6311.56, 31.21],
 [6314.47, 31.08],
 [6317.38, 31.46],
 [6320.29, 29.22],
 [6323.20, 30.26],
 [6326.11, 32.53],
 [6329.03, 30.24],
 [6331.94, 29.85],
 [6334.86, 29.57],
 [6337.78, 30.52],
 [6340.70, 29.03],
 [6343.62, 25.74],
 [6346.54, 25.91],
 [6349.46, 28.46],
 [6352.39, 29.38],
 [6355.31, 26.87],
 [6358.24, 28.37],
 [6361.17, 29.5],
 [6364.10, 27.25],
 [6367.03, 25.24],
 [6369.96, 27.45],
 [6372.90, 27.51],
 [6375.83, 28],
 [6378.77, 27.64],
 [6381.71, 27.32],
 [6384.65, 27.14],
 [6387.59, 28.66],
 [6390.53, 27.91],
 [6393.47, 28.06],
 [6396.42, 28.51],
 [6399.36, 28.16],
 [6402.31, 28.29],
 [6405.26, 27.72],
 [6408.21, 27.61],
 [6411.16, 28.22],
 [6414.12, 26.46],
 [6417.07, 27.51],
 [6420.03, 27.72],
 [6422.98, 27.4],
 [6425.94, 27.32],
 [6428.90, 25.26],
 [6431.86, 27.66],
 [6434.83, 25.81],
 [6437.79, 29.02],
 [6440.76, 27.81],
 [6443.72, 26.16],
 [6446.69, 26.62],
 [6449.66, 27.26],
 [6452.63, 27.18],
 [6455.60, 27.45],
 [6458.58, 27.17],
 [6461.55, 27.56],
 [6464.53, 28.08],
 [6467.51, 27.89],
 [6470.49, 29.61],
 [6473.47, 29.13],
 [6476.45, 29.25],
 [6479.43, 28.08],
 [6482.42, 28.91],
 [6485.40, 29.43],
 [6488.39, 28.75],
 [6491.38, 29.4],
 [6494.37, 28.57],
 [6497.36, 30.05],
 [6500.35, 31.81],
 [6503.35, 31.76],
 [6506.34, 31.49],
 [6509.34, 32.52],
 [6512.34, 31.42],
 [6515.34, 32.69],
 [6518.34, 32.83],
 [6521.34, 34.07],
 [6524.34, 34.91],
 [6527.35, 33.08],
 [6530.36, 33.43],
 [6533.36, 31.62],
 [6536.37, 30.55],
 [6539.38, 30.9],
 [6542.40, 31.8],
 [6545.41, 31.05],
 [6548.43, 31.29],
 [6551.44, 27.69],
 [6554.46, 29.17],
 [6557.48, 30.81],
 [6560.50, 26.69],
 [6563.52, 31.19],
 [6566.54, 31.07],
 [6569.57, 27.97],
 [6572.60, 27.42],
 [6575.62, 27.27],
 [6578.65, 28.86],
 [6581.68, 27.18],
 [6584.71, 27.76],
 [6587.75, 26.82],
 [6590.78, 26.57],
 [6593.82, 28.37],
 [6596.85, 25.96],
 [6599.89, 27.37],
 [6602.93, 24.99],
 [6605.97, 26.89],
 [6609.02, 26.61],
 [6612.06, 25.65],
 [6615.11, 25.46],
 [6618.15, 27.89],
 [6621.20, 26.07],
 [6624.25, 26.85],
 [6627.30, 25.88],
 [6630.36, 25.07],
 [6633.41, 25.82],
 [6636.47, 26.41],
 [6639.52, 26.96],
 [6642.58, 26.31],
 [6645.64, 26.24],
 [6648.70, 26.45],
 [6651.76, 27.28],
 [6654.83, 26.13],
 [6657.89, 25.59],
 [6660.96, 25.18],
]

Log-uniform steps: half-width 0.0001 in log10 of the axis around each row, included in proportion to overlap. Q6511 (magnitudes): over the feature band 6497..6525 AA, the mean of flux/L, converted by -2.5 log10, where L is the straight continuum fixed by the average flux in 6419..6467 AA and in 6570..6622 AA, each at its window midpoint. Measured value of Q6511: -0.194 mag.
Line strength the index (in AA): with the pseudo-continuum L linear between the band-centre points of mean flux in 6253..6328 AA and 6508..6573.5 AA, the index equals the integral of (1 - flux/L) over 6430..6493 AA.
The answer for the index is 6.0 AA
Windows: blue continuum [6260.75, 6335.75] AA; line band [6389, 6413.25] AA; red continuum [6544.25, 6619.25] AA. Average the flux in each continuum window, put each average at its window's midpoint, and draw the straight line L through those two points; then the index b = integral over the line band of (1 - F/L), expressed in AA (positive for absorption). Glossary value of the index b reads 1.36 AA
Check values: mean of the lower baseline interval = 30.7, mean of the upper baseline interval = 27.9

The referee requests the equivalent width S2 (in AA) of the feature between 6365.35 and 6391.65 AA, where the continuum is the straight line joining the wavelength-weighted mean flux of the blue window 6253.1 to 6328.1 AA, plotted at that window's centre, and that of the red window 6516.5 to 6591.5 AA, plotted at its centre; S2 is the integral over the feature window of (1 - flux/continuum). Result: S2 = 2.6 AA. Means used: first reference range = 30.6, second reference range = 30.1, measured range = 27.4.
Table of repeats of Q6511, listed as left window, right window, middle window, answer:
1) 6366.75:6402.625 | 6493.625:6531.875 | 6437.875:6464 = 0.11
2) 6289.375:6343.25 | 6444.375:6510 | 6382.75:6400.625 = 0.07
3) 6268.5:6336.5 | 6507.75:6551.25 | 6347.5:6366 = 0.11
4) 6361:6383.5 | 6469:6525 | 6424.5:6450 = 0.08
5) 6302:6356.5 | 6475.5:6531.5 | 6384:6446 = 0.11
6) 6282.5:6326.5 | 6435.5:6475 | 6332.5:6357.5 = 0.07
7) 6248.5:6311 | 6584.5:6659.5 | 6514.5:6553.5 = -0.16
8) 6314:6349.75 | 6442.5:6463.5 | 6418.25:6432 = 0.02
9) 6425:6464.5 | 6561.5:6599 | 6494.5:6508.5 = -0.13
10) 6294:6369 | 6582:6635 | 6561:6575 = -0.08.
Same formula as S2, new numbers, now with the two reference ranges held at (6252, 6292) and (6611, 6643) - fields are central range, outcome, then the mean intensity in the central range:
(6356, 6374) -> 0.95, 27.5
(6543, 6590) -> -3.42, 28.8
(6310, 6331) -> -0.93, 30.8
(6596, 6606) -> 0.10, 26.2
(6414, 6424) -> 0.38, 27.4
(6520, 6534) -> -3.19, 33.5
